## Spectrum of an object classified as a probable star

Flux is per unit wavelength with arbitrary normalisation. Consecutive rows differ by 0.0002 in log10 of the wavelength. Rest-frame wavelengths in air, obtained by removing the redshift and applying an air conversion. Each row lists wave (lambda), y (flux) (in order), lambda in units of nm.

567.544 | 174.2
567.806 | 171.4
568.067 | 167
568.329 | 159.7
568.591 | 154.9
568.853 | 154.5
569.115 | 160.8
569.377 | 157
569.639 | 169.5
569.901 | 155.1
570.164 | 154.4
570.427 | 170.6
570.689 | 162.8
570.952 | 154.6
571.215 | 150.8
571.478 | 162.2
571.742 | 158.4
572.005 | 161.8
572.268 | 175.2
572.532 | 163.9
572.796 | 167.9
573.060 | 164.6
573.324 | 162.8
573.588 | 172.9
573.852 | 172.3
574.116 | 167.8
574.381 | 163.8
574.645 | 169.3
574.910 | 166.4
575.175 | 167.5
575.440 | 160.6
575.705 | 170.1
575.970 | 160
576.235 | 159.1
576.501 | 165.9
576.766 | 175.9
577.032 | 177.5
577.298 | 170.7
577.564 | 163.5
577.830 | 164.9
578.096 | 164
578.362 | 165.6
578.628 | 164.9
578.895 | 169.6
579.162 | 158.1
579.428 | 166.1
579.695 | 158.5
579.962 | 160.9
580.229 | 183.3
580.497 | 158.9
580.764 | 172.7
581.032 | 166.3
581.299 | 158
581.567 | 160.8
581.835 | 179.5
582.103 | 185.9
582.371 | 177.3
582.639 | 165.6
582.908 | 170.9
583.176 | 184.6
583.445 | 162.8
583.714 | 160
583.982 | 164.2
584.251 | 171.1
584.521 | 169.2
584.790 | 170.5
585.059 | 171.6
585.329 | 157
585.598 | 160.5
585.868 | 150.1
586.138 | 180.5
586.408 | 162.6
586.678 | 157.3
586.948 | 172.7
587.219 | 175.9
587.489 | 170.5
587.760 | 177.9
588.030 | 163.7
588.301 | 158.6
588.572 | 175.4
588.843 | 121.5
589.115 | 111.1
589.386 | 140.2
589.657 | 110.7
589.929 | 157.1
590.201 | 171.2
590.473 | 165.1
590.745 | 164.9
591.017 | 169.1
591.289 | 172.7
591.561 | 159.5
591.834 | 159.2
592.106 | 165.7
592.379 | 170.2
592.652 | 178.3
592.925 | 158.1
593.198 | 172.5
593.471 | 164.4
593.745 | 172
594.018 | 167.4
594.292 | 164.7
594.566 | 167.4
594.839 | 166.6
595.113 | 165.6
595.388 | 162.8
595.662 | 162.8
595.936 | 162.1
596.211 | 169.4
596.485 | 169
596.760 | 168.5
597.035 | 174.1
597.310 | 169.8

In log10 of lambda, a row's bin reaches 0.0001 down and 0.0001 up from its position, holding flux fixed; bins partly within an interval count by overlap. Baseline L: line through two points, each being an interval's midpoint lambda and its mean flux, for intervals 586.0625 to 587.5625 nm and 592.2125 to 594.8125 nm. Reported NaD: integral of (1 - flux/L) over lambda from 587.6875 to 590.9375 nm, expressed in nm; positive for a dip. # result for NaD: 0.34 nm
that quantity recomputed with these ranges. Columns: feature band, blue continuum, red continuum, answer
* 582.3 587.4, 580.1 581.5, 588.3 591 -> -0.291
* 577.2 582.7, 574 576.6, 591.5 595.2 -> -0.065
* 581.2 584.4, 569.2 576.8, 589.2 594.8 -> -0.139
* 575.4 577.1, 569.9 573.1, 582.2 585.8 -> -0.029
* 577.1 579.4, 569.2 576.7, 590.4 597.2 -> -0.012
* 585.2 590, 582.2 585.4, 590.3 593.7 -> 0.354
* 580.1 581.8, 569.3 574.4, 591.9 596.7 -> -0.026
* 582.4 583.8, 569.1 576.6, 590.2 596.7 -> -0.038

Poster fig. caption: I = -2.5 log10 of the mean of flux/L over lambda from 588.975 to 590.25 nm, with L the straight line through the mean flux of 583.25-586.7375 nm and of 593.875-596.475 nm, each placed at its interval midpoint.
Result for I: 0.214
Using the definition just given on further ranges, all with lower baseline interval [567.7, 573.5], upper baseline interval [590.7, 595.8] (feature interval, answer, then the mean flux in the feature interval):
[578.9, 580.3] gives -0.01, 165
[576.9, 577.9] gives -0.04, 169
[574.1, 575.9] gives -0.02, 166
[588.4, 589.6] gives 0.21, 136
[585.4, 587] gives 0.01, 163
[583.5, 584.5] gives 0.00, 165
